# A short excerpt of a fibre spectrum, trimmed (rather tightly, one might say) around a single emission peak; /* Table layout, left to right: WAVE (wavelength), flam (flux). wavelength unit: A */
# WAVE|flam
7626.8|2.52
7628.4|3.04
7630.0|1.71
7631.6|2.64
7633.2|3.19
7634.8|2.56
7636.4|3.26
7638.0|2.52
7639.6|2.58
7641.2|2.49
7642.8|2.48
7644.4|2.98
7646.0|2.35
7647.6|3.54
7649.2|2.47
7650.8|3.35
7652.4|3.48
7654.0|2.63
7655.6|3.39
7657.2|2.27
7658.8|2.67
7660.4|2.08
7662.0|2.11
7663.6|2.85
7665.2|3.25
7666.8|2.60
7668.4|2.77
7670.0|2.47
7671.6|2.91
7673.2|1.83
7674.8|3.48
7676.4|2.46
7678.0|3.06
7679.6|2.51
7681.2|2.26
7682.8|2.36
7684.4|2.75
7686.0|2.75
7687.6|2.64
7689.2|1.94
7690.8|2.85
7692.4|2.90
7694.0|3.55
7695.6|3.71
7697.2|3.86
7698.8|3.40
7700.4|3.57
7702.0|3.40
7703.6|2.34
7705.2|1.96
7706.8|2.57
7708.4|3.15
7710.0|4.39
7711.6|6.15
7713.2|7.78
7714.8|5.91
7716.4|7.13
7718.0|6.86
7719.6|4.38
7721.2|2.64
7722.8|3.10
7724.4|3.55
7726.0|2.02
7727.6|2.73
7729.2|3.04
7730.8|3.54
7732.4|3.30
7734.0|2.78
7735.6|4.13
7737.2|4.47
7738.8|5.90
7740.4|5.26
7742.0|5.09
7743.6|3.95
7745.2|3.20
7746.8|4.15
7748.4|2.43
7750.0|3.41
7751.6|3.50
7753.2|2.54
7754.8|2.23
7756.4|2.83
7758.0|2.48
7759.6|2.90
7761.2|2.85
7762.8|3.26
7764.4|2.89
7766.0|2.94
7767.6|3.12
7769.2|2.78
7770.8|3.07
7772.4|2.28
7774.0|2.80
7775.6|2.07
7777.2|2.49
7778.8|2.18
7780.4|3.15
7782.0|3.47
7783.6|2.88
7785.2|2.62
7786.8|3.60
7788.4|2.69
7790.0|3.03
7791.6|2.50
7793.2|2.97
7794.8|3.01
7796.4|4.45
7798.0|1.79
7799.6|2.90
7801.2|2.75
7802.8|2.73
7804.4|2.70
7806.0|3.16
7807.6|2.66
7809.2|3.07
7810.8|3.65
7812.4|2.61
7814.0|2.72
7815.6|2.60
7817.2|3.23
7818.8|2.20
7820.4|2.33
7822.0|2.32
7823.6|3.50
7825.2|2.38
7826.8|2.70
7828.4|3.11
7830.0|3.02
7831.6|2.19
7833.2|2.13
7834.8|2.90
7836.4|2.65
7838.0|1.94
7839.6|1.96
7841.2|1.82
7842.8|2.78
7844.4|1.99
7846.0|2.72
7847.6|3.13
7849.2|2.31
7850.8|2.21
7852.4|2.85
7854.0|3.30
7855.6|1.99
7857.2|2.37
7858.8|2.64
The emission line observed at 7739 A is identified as [N II] 6583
